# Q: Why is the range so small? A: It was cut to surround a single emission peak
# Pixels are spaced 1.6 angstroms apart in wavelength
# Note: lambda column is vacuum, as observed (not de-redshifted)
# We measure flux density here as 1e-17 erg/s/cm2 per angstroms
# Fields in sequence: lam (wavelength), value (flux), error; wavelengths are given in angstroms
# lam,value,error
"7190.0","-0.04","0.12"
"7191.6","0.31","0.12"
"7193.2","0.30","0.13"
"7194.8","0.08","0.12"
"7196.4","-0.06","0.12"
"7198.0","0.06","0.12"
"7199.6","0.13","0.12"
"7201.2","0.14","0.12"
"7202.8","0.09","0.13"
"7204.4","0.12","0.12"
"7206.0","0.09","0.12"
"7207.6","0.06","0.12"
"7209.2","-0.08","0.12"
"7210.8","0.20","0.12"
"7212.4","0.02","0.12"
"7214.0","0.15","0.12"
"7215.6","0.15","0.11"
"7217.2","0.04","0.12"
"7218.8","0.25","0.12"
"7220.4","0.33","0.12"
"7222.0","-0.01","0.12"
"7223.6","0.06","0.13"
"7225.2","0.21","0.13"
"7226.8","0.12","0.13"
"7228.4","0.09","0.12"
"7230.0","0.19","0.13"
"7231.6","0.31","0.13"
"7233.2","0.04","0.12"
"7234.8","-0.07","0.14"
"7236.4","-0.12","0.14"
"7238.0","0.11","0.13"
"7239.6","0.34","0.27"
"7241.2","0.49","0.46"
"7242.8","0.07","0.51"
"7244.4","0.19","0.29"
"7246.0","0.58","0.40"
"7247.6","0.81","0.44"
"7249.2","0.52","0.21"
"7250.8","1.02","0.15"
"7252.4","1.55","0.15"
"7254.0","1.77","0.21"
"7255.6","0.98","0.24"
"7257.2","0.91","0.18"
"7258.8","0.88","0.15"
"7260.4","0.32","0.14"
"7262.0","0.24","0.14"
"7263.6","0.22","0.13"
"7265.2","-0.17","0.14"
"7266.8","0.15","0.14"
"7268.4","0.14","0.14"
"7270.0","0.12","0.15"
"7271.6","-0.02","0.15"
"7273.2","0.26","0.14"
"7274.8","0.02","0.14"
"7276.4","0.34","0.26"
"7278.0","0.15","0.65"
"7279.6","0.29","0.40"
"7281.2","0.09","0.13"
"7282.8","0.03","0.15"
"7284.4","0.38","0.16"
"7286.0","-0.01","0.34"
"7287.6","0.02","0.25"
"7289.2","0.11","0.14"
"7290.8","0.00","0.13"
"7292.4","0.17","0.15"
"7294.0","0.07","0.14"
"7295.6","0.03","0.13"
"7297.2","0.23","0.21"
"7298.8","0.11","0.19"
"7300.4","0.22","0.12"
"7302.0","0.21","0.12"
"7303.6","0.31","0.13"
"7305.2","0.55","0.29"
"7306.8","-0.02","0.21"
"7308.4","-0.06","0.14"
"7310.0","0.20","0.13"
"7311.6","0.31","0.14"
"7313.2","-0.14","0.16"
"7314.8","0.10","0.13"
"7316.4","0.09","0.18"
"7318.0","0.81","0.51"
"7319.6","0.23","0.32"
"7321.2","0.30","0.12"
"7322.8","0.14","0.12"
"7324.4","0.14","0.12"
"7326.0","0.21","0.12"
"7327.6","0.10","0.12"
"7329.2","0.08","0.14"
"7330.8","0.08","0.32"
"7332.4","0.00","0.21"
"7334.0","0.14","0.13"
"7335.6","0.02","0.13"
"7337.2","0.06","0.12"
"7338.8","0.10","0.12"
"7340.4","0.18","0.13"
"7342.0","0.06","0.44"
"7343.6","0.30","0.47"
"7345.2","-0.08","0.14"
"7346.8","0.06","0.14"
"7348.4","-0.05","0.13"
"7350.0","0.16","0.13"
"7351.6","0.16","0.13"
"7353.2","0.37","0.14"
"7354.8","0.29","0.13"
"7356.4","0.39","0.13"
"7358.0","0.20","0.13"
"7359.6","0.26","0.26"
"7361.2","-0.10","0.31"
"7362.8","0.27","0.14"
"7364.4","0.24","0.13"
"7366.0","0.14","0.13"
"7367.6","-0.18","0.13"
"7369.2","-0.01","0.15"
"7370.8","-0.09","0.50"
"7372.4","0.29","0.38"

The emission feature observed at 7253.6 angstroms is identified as [O II] 3727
